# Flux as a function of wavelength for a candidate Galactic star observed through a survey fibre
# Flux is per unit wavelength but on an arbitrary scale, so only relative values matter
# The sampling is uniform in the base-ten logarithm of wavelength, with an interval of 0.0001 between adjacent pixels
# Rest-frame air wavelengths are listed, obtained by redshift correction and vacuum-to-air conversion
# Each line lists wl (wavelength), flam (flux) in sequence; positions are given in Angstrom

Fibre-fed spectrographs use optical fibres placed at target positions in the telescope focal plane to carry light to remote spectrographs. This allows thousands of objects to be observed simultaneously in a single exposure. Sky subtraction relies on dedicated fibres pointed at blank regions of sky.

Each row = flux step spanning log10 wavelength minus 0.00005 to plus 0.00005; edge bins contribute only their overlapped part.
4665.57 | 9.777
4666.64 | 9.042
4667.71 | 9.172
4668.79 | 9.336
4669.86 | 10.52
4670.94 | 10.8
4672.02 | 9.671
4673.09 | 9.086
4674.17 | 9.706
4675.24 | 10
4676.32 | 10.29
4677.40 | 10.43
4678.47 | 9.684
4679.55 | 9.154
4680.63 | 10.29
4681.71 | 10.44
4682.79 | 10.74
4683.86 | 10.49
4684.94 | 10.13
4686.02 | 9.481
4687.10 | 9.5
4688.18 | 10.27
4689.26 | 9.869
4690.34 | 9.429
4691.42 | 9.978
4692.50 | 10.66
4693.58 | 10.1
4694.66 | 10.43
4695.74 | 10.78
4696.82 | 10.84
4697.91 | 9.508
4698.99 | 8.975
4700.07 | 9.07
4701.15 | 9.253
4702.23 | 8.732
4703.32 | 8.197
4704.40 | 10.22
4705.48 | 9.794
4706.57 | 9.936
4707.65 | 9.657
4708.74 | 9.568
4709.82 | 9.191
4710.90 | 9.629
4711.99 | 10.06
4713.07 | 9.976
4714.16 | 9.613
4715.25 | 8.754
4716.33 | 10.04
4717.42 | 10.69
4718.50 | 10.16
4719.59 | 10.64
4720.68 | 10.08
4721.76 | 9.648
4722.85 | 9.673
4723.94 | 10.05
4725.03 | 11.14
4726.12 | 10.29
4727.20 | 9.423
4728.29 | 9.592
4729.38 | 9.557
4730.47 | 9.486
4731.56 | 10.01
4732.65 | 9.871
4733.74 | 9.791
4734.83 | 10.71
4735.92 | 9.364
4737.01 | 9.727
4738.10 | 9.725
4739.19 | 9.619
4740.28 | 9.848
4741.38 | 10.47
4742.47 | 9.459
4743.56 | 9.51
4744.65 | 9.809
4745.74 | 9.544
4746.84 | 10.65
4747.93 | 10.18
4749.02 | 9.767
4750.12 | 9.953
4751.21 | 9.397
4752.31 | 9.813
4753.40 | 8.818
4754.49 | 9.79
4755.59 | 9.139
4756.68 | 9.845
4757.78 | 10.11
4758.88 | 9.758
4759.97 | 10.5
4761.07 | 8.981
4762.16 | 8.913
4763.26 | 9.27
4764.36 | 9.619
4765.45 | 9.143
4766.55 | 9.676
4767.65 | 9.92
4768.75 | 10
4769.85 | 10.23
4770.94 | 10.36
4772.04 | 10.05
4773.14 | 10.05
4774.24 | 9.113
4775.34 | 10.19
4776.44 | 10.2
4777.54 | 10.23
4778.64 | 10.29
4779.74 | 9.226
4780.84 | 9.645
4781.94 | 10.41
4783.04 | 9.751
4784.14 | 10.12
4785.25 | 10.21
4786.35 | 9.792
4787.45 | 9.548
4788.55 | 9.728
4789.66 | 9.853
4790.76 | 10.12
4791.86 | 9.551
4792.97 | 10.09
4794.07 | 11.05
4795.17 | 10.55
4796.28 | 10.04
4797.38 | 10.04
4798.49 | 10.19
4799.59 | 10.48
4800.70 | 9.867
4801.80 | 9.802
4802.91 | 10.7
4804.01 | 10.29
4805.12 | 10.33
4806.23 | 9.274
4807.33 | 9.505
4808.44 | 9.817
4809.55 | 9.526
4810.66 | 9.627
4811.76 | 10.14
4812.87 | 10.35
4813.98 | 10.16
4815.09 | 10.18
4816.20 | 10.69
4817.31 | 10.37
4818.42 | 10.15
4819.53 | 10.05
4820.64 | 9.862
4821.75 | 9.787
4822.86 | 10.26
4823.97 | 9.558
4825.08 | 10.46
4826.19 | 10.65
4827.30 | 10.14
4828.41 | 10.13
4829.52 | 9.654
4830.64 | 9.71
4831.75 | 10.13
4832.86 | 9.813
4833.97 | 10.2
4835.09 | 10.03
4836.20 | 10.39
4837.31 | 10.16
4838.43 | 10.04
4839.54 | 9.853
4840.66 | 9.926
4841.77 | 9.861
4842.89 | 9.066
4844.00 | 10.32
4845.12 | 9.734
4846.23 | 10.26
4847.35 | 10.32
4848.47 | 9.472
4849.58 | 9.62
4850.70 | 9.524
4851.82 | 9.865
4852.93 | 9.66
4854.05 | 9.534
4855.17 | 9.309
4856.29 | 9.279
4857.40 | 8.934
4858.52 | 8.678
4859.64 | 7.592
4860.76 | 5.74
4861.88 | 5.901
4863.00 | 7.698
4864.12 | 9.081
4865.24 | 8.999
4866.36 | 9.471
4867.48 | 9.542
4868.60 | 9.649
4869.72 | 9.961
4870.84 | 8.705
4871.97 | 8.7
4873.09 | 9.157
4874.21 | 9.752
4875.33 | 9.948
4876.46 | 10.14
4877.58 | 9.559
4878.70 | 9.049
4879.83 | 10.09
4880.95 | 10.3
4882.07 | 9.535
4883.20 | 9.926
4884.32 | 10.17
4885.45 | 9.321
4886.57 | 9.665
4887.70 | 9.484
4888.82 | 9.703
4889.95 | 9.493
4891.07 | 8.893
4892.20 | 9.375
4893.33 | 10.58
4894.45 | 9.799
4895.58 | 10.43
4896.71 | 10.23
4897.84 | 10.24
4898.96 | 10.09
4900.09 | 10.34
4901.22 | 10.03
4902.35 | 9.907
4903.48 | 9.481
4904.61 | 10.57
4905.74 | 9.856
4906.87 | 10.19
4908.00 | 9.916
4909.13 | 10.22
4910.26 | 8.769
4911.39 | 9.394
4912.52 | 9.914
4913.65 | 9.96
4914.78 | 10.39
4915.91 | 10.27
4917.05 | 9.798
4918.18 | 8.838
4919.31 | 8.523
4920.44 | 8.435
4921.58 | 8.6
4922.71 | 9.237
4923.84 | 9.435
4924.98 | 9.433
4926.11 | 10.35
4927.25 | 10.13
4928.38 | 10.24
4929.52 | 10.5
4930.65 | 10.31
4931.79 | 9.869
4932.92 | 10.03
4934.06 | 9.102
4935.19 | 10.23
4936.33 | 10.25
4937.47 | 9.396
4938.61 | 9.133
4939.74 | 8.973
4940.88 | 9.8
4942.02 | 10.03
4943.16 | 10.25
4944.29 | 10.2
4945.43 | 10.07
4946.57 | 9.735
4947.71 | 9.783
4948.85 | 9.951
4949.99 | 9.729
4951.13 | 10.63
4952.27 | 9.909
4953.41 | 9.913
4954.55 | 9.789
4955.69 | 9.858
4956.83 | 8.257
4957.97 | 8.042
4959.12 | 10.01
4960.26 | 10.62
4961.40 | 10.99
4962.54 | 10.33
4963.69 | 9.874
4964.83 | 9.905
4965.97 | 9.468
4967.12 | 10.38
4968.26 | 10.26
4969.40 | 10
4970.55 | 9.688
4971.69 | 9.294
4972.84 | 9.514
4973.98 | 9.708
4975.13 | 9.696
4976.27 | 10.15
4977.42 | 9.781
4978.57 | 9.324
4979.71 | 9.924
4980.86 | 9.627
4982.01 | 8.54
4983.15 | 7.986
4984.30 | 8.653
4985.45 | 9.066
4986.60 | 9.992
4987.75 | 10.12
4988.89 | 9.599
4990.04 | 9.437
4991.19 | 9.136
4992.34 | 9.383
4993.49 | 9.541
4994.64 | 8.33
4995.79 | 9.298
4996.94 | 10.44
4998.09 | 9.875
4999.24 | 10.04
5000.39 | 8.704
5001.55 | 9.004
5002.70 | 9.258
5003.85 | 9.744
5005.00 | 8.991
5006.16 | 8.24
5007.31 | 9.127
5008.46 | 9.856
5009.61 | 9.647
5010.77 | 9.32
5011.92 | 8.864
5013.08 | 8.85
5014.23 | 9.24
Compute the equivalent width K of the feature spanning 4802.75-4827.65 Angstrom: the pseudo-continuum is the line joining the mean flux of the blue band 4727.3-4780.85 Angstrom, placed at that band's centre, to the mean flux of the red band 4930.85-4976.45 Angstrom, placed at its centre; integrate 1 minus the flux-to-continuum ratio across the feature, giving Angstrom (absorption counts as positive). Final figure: -0.72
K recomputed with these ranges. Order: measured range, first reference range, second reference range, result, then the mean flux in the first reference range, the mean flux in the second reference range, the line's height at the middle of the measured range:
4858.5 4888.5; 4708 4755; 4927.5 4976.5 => 2.2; 9.84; 9.86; 9.85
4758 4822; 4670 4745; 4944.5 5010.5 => -1.1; 9.87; 9.58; 9.78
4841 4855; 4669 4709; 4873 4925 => 0.0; 9.88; 9.72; 9.76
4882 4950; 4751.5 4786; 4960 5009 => -1.1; 9.78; 9.55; 9.62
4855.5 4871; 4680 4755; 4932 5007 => 1.9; 9.85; 9.61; 9.71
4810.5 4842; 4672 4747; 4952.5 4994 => -1.1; 9.86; 9.61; 9.75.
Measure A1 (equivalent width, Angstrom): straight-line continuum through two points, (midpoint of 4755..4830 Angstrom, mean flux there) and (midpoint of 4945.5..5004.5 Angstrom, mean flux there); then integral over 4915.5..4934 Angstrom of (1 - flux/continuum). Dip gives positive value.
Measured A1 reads 0.2 Angstrom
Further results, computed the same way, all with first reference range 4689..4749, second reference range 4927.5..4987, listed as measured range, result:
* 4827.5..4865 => 1.6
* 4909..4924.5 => 0.6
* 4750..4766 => 0.5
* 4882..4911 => -0.3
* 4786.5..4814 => -0.6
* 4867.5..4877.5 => 0.3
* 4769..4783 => -0.3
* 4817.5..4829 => -0.4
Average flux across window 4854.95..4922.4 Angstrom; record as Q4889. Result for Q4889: 9.43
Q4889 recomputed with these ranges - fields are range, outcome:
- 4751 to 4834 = 9.94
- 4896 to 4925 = 9.7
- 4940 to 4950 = 9.93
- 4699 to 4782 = 9.77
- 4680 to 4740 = 9.87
